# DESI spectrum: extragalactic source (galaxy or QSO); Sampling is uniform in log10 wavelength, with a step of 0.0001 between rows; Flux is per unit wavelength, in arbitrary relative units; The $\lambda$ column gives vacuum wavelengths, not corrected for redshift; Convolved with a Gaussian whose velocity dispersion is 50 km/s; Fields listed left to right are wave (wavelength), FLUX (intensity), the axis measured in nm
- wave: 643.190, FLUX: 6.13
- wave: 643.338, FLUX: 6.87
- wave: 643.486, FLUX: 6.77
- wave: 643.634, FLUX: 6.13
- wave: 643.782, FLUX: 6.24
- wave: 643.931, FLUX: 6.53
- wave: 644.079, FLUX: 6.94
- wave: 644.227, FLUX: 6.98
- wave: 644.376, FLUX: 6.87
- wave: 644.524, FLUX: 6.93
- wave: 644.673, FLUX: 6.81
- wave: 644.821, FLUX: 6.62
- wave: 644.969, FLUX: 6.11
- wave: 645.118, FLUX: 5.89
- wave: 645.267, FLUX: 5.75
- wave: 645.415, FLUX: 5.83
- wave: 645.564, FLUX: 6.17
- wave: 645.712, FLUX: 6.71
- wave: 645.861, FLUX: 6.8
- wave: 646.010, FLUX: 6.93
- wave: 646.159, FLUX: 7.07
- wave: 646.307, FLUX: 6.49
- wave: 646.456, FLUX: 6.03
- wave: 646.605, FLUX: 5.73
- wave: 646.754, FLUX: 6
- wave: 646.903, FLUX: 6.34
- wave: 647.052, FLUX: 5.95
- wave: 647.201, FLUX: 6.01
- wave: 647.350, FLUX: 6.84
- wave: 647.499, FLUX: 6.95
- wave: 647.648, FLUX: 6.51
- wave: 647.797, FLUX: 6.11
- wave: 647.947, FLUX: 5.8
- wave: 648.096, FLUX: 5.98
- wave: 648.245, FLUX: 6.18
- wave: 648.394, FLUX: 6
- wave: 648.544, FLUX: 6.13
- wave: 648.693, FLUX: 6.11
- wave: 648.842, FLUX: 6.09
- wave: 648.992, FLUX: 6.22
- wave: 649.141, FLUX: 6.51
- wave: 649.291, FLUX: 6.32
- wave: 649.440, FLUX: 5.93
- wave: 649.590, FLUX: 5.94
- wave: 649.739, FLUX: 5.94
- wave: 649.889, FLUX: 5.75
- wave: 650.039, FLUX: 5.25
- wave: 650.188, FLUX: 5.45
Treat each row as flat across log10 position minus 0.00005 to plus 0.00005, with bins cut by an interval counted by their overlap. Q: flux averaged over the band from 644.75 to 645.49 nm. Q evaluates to 6.04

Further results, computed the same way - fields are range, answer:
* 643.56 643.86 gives 6.18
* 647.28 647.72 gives 6.77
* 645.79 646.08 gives 6.86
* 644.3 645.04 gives 6.67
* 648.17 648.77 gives 6.11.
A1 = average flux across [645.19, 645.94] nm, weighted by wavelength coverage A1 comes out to 6.25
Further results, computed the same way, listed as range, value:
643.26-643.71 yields 6.59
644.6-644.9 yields 6.73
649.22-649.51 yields 6.14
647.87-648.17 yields 5.88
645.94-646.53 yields 6.63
